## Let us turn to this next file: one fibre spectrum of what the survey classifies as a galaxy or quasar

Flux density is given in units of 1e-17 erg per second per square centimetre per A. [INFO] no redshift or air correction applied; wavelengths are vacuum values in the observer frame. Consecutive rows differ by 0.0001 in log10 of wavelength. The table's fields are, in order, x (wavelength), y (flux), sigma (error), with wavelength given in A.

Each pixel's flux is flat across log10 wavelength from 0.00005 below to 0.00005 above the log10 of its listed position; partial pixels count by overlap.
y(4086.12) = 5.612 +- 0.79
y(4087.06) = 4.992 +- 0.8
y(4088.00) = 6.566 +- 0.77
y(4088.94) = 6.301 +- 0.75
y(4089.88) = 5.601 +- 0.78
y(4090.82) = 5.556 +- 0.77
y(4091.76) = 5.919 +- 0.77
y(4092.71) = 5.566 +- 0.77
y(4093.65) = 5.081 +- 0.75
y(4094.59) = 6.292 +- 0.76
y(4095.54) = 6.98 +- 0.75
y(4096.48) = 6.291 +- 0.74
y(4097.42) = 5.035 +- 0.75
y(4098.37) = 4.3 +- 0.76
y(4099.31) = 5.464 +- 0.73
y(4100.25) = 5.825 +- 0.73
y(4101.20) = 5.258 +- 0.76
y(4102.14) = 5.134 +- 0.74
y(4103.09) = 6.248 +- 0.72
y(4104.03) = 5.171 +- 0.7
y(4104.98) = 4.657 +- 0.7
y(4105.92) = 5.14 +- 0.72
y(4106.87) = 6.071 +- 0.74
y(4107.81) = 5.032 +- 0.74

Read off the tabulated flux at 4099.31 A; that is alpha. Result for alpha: 5.464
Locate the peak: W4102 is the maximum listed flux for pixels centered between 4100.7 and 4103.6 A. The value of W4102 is 6.248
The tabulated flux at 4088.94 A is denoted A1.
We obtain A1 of 6.301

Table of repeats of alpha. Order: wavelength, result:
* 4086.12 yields 5.612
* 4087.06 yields 4.992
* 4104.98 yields 4.657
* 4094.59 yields 6.292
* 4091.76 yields 5.919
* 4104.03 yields 5.171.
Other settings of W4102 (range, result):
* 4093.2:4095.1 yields 6.292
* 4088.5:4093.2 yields 6.301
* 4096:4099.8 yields 6.291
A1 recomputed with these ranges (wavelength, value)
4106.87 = 6.071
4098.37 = 4.3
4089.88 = 5.601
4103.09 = 6.248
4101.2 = 5.258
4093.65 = 5.081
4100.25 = 5.825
